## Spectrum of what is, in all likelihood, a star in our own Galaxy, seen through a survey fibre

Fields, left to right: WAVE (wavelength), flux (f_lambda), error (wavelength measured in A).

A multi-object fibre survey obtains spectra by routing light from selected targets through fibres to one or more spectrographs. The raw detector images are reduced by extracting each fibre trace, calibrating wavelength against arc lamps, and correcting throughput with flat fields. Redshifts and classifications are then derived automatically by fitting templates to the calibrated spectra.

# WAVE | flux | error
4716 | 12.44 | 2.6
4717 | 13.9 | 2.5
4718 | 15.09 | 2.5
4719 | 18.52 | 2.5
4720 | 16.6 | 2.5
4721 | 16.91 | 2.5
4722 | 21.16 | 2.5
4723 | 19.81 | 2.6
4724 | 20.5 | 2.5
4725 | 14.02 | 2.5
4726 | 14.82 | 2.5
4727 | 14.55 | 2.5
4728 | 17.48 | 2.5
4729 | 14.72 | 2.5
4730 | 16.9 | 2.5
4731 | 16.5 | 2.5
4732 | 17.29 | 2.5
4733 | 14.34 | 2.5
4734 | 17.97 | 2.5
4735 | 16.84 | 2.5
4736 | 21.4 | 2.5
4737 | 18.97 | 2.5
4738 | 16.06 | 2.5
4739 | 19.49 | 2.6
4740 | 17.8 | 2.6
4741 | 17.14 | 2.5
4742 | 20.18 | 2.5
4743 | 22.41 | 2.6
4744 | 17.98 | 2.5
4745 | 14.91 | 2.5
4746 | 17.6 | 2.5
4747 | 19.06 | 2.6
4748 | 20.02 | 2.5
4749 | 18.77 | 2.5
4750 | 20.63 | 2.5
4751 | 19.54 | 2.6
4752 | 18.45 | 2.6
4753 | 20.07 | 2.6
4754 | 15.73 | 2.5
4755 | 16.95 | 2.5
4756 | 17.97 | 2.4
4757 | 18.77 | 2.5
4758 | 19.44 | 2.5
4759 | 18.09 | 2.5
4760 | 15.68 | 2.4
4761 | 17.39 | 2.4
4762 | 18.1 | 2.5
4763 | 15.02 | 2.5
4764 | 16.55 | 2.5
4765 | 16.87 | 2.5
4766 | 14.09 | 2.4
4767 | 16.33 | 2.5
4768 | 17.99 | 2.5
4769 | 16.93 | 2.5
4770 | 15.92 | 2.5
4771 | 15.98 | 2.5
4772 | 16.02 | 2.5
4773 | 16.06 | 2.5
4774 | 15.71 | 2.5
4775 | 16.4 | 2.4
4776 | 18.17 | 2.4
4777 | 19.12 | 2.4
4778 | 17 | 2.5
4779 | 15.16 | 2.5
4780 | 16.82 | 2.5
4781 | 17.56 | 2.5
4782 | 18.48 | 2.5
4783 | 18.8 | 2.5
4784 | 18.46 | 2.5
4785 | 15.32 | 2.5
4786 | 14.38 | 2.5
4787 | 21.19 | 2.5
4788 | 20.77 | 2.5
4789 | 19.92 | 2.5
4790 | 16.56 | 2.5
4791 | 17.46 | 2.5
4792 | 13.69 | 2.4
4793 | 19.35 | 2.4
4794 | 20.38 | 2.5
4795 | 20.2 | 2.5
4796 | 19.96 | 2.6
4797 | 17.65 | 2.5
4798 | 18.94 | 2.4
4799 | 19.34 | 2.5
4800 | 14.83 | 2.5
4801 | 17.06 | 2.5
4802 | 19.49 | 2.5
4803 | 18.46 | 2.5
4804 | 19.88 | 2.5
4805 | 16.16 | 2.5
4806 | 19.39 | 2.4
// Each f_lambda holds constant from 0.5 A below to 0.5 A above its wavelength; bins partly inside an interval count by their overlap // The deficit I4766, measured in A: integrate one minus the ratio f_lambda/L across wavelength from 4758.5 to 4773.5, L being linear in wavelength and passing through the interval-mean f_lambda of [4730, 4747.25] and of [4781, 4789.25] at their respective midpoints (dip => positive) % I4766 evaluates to 1.40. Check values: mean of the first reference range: 17.9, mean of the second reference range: 18.3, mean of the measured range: 16.5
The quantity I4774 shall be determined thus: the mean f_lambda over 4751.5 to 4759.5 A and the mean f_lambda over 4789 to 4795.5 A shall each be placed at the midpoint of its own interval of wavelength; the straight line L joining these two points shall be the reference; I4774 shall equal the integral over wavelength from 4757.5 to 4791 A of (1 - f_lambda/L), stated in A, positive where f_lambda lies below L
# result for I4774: 1.8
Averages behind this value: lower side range 18.2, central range 17.2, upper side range 18.1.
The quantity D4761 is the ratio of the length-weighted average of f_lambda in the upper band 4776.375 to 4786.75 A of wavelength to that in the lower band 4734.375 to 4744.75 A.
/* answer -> 0.9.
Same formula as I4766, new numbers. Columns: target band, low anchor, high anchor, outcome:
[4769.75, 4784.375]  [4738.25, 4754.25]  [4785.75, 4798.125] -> 1.2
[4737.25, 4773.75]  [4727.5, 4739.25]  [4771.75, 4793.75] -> -0.7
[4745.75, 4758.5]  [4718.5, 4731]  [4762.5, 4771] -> -1.7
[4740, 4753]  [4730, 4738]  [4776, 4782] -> -1.1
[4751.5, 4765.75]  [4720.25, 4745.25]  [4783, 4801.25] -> 0.3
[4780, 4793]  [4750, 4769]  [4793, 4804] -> 0.4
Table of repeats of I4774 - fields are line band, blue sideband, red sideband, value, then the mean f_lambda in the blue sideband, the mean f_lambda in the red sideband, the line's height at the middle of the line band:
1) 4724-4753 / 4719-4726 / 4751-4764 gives 0.03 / 18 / 17.7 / 17.8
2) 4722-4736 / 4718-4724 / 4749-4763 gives 1.11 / 18.5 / 18.1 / 18.4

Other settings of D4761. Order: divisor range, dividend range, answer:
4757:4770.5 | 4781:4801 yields 1.08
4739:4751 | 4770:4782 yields 0.89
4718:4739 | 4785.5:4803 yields 1.06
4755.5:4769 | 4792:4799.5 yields 1.11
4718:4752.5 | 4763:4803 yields 0.98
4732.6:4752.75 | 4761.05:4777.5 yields 0.90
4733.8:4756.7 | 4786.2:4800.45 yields 1.00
